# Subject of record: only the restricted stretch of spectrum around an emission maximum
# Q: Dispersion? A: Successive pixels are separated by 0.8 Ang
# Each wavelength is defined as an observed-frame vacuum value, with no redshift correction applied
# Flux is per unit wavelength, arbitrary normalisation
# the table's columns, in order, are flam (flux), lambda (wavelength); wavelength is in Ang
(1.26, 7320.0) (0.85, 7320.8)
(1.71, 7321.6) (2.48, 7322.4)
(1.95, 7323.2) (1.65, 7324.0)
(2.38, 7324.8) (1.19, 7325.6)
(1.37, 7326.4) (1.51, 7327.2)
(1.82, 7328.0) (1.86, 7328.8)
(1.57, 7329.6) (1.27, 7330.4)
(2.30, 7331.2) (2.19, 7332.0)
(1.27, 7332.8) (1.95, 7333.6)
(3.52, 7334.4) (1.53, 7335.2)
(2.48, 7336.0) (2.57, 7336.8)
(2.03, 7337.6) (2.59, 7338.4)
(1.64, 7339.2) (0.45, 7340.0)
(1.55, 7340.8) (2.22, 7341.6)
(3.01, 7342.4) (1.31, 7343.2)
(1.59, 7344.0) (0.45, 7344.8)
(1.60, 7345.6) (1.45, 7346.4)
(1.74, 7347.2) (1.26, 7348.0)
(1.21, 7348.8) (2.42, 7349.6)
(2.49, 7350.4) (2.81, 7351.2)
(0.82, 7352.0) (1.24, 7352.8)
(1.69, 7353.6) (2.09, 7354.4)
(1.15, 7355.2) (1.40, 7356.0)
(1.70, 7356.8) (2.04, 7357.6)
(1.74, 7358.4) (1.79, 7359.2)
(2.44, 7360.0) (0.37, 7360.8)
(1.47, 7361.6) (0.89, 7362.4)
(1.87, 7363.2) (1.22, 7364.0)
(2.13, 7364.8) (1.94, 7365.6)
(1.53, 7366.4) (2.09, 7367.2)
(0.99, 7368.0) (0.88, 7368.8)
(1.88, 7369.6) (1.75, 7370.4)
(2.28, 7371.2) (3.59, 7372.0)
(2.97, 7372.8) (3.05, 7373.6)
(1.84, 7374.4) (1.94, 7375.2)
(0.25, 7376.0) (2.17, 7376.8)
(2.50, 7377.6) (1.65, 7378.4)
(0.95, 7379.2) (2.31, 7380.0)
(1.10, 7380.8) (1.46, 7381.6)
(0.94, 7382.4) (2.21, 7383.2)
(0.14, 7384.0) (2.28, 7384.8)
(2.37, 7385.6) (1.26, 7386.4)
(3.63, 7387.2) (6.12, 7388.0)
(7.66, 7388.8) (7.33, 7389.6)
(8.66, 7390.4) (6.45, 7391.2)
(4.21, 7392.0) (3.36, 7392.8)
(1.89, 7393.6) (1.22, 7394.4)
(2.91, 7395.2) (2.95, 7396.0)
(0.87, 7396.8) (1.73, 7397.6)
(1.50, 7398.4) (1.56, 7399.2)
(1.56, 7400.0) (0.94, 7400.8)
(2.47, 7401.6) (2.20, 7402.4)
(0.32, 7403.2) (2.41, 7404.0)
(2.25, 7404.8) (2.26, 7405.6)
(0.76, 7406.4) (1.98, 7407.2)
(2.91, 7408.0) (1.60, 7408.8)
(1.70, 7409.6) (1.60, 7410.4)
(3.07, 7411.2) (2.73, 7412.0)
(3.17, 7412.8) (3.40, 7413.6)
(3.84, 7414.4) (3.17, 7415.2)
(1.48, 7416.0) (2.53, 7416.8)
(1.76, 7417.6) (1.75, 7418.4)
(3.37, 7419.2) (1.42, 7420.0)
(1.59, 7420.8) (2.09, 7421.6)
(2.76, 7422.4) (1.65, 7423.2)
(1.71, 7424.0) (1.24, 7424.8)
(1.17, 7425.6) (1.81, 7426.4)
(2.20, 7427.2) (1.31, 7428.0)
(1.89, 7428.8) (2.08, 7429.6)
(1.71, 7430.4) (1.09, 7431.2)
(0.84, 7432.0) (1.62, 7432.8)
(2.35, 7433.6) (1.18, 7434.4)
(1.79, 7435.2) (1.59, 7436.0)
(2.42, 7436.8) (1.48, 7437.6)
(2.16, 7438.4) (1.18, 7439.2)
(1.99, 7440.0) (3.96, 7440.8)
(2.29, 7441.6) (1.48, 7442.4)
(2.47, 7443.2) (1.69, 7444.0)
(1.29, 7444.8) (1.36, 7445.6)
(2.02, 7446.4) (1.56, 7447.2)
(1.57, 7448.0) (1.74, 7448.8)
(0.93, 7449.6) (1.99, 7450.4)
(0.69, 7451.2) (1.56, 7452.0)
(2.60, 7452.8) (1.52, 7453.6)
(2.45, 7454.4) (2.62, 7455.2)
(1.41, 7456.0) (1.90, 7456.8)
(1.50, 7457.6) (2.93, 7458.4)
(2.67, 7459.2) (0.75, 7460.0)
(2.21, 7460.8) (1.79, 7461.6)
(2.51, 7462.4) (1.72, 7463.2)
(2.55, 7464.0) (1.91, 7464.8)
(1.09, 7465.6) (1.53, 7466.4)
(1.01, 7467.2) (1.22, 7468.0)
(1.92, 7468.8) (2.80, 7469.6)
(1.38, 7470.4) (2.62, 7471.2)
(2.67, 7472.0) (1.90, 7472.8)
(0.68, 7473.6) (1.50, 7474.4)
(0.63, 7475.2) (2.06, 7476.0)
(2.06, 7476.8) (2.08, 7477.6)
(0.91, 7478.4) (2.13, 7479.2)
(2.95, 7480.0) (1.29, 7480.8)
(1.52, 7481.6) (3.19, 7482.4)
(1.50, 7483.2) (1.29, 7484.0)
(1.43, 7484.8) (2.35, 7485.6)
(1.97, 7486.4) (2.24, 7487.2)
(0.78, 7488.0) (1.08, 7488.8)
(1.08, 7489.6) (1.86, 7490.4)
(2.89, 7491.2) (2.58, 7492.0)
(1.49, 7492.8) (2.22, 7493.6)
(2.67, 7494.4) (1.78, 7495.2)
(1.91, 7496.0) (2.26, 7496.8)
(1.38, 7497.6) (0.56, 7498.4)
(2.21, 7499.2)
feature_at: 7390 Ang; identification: Halpha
